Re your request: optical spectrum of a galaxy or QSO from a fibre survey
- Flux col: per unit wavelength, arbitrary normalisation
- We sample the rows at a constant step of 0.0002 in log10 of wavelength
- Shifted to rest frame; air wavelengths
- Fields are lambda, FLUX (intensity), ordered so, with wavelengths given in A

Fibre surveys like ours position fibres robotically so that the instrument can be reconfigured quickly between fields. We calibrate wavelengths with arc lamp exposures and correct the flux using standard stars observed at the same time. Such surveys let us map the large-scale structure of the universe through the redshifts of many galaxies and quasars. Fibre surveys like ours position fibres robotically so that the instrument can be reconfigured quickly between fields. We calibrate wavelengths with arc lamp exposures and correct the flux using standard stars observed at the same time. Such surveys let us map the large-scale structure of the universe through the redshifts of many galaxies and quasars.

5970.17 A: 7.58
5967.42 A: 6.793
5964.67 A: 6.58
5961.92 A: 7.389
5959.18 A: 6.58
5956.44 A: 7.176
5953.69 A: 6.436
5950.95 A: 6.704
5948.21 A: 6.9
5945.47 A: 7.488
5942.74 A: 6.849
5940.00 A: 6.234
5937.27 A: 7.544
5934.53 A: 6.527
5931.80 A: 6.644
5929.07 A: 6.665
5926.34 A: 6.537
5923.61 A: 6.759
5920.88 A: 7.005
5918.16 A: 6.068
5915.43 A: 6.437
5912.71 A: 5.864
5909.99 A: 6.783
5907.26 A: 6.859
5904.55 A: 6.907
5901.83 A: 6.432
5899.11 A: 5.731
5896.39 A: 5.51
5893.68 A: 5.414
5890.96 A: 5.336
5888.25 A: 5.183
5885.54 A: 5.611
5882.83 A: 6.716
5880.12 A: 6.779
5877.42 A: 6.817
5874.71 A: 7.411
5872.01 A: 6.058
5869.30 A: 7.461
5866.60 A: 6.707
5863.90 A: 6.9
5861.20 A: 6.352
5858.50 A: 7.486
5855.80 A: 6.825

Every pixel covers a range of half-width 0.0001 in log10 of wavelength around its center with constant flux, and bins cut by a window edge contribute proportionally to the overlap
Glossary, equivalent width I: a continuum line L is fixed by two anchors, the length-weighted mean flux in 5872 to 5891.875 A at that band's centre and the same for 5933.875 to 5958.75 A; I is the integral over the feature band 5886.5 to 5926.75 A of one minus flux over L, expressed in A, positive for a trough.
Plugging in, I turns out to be 2.1 A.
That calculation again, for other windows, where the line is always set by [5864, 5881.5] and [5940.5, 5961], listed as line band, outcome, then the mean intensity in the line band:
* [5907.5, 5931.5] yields 1.15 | 6.54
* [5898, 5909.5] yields 0.58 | 6.52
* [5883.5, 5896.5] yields 2.65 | 5.47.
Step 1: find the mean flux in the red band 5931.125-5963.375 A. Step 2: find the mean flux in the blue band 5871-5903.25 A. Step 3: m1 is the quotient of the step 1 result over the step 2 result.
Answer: 1.1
